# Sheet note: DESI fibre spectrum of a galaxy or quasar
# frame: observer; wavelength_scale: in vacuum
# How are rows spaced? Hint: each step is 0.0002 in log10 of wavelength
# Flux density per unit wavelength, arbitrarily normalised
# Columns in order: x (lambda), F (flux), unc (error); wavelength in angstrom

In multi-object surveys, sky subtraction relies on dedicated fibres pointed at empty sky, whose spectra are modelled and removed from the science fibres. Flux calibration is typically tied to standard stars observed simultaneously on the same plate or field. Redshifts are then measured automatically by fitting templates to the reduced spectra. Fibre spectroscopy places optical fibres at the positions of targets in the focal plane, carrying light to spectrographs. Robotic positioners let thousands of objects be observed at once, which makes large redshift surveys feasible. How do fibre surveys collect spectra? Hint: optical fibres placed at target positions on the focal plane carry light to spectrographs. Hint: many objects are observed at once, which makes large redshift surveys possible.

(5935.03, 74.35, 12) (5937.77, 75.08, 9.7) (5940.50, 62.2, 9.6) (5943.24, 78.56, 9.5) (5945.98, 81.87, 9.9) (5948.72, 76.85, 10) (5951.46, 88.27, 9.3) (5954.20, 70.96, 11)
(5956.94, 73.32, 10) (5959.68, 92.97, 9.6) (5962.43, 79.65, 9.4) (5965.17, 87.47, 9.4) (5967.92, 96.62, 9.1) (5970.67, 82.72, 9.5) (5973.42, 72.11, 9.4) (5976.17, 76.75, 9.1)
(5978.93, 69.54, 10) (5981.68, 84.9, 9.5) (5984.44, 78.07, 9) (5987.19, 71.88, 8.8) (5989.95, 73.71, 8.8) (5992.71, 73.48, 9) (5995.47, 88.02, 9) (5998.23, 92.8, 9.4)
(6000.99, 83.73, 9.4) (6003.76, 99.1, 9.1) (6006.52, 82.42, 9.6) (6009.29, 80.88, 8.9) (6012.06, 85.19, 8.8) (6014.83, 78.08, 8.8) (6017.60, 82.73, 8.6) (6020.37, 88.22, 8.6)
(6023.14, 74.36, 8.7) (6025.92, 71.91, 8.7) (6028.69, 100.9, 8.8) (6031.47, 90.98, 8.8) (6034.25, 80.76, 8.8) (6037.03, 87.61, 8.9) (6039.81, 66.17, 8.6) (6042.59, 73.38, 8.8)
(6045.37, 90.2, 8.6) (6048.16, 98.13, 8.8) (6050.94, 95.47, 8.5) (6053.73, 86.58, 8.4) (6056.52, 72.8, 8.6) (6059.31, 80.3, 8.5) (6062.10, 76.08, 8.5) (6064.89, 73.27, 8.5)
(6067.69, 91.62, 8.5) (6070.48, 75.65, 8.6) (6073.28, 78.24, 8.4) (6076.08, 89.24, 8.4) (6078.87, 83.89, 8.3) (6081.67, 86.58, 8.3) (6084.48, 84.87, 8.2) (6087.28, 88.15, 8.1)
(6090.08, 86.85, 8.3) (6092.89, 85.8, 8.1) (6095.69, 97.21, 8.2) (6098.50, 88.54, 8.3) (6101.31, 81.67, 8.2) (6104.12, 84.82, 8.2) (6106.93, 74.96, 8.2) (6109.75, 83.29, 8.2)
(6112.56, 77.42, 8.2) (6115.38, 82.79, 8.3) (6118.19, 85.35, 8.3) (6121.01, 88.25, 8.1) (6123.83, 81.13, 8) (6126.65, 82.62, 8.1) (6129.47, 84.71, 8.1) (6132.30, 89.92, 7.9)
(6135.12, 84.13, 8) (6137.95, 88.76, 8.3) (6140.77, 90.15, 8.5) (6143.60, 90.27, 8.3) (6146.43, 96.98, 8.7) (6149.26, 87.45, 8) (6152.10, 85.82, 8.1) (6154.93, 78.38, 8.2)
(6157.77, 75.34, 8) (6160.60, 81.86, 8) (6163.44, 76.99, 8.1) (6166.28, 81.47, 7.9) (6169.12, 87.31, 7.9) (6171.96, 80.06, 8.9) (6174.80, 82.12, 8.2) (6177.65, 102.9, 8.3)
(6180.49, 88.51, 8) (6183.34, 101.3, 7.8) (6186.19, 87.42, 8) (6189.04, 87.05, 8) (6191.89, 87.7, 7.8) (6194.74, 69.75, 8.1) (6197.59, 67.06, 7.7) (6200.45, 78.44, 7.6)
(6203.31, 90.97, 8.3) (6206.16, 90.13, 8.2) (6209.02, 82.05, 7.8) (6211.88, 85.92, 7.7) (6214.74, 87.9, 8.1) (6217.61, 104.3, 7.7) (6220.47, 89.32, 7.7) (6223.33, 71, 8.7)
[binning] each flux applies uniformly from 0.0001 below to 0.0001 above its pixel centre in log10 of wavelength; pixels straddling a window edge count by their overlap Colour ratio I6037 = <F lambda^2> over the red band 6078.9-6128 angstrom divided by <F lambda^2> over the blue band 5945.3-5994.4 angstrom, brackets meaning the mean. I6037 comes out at 1.11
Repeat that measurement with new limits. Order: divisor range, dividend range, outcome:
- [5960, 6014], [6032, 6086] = 1.03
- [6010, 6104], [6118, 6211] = 1.05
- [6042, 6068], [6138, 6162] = 1.06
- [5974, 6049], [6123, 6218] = 1.10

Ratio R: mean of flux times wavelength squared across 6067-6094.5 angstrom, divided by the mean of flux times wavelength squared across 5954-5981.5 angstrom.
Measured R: 1.1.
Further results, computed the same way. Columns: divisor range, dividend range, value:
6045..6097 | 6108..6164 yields 1.01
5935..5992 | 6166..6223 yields 1.19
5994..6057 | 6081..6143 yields 1.03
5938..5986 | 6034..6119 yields 1.09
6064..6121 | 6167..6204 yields 1.04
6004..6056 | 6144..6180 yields 1.05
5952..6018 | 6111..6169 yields 1.09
